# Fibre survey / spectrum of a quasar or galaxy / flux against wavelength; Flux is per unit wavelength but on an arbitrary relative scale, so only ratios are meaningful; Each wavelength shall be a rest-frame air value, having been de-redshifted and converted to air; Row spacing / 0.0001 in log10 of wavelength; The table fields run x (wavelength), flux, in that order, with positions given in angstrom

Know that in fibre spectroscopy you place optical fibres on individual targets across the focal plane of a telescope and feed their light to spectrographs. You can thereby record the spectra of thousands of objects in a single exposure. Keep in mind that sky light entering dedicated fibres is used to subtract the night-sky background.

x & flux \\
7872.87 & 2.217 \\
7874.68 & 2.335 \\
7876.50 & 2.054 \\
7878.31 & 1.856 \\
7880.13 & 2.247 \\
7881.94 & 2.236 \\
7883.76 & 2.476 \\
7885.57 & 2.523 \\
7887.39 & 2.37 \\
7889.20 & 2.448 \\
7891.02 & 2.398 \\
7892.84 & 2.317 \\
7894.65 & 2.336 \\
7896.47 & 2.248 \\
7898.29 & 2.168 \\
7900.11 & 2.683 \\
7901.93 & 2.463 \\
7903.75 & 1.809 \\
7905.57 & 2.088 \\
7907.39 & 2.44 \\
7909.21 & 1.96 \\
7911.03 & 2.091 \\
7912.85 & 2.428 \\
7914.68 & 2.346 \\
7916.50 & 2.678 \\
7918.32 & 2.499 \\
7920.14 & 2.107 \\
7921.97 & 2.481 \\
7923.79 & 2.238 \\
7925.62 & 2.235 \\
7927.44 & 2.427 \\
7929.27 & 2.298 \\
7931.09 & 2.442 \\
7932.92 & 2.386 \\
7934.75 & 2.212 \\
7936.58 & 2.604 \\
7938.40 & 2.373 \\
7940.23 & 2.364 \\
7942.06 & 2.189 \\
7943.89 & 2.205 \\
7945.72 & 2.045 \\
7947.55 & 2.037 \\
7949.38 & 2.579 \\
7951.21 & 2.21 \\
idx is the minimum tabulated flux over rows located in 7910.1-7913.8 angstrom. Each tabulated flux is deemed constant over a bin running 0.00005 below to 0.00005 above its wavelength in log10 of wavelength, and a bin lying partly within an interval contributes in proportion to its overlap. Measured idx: 2.091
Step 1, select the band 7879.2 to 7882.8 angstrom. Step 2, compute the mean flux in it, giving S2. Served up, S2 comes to 2.24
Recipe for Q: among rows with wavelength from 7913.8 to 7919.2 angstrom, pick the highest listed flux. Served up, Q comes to 2.678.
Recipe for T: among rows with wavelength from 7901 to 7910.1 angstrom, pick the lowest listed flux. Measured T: 1.809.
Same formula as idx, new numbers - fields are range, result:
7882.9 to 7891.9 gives 2.37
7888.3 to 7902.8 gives 2.168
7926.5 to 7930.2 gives 2.298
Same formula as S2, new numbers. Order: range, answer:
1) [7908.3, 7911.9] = 2.03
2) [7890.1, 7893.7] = 2.35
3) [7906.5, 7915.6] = 2.25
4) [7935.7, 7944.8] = 2.35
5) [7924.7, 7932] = 2.35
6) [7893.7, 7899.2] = 2.25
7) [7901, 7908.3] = 2.2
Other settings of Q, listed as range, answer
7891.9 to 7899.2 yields 2.336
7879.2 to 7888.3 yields 2.523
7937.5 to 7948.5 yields 2.373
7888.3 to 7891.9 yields 2.448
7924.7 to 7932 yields 2.442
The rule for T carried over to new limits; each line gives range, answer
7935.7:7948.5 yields 2.037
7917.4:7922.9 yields 2.107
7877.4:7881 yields 1.856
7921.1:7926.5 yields 2.235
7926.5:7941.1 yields 2.212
